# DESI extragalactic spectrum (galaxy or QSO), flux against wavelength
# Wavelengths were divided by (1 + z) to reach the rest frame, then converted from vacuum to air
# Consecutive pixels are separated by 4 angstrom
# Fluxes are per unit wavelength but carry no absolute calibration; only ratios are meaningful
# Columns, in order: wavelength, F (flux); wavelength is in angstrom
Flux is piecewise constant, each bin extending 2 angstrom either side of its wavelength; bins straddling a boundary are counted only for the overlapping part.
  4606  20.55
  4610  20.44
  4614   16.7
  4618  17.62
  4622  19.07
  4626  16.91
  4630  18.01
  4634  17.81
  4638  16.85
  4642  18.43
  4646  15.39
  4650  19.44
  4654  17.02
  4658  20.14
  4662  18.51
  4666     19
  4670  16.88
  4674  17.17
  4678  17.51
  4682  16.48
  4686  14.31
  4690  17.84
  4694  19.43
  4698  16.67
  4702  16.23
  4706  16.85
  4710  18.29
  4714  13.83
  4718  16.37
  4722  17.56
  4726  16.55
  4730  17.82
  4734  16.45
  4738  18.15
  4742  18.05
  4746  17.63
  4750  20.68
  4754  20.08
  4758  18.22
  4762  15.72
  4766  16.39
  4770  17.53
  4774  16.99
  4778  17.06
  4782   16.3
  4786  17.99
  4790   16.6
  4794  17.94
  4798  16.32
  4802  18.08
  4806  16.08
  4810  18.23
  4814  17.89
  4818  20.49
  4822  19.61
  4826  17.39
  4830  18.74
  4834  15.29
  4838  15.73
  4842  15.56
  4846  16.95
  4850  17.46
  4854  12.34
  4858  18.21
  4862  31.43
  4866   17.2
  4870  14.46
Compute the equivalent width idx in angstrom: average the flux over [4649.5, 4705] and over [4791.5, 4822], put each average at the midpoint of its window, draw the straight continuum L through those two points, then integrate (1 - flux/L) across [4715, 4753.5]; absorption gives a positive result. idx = 0.1 angstrom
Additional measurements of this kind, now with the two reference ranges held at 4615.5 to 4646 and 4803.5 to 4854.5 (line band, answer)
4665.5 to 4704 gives 1.0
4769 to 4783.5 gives 0.3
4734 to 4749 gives -0.5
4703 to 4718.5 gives 1.0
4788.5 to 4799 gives 0.2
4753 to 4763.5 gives -0.3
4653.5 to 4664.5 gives -0.8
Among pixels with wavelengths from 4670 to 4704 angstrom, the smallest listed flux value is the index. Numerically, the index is 14.31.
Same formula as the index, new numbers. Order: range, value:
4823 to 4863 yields 12.34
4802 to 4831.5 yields 16.08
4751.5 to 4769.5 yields 15.72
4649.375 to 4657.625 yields 17.02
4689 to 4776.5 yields 13.83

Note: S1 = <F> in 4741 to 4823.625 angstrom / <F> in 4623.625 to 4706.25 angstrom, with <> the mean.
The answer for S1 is 1.02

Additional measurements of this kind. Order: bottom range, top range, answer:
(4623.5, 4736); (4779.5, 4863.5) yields 1.03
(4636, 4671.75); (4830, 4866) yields 1.00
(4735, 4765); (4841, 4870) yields 1.00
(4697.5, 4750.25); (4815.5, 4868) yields 1.06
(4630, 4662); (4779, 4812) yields 0.96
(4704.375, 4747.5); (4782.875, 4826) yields 1.05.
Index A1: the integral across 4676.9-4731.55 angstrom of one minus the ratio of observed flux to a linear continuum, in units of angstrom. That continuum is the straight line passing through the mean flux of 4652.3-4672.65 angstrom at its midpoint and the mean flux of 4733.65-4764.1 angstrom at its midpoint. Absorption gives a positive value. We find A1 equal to 4.3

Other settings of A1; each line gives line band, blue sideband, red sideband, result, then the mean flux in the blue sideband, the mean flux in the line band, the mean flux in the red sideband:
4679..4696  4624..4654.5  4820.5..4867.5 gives 0.6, 17.5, 17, 18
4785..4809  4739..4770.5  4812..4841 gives 1.0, 18.1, 17.2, 17.8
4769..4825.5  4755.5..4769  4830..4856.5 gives -4.1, 17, 17.6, 15.8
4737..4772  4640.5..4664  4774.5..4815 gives -1.1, 18.1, 18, 17.2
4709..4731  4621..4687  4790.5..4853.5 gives 1.1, 17.6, 16.6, 17.3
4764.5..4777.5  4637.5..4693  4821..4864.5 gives 0.6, 17.6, 17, 18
